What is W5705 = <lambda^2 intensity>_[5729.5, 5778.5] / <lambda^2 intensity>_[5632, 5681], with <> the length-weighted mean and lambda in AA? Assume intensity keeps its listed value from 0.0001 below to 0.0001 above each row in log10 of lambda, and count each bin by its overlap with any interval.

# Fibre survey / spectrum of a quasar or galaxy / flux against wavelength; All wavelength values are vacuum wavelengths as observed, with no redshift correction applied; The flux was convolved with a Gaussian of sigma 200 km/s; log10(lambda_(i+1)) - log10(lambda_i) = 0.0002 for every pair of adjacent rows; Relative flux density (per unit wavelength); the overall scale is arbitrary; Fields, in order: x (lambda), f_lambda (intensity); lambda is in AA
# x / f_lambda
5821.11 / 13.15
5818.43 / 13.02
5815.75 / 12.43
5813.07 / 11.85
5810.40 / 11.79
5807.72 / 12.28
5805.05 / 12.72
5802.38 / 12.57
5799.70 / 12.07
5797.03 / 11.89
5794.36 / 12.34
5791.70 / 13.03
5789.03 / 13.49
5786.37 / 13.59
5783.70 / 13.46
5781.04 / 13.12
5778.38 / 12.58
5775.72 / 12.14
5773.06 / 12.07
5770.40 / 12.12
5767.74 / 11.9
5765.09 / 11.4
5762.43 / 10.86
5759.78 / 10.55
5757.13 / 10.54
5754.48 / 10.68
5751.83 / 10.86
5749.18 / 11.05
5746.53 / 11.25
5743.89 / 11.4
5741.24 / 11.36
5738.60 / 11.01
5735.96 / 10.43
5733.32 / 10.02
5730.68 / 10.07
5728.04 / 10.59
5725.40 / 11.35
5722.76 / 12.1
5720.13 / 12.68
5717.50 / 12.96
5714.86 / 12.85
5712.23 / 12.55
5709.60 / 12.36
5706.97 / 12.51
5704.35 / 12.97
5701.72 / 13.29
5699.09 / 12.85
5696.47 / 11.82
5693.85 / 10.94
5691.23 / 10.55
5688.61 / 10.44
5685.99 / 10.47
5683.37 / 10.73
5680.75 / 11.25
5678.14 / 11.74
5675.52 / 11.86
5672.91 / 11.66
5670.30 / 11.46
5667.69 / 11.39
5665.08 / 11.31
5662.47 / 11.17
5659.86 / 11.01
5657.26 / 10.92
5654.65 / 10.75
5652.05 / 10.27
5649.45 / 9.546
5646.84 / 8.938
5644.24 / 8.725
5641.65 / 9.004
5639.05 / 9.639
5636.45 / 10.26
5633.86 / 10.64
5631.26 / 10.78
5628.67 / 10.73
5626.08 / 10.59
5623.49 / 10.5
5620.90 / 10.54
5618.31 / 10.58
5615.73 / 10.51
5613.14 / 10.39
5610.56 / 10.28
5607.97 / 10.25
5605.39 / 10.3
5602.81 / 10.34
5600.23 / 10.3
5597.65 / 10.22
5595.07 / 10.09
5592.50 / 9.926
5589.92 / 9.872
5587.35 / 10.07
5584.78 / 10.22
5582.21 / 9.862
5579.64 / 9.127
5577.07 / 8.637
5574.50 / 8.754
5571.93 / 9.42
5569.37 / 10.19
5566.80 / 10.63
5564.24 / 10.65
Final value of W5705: 1.1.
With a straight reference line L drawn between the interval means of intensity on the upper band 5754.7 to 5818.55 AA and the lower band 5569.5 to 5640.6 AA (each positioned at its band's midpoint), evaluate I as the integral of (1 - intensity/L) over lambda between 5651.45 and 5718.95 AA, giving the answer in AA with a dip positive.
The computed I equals -3.7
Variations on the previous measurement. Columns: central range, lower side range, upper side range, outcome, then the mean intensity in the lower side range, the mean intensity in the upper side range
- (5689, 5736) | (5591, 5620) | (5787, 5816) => -1.6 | 10.3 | 12.4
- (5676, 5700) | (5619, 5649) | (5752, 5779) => -1.3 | 10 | 11.4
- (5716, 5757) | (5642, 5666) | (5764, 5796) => 2.1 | 10.2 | 12.6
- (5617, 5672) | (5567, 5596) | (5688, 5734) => 1.6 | 9.68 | 11.9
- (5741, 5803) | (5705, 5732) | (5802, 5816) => 1.1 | 12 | 12.2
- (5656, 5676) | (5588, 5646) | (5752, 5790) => -1.0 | 10.2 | 12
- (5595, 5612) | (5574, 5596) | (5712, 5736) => -0.6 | 9.64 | 11.6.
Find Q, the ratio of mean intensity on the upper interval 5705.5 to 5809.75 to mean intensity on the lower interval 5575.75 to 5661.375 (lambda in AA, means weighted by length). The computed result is 1.17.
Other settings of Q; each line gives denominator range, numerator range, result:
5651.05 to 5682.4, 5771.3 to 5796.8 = 1.14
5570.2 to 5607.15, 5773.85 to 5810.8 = 1.29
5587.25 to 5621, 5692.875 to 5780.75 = 1.14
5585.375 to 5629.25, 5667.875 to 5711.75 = 1.13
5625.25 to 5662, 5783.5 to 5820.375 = 1.24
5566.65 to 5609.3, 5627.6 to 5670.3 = 1.05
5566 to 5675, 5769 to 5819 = 1.22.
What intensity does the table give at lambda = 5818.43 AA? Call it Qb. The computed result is 13.02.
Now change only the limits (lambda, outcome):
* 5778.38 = 12.58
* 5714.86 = 12.85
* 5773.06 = 12.07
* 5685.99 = 10.47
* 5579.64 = 9.127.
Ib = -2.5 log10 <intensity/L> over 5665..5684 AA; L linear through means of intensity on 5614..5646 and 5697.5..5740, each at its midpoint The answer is -0.04 mag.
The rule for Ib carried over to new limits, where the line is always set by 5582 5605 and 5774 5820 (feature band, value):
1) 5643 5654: 0.14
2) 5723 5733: 0.10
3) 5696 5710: -0.11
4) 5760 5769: 0.09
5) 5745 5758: 0.11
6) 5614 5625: -0.01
